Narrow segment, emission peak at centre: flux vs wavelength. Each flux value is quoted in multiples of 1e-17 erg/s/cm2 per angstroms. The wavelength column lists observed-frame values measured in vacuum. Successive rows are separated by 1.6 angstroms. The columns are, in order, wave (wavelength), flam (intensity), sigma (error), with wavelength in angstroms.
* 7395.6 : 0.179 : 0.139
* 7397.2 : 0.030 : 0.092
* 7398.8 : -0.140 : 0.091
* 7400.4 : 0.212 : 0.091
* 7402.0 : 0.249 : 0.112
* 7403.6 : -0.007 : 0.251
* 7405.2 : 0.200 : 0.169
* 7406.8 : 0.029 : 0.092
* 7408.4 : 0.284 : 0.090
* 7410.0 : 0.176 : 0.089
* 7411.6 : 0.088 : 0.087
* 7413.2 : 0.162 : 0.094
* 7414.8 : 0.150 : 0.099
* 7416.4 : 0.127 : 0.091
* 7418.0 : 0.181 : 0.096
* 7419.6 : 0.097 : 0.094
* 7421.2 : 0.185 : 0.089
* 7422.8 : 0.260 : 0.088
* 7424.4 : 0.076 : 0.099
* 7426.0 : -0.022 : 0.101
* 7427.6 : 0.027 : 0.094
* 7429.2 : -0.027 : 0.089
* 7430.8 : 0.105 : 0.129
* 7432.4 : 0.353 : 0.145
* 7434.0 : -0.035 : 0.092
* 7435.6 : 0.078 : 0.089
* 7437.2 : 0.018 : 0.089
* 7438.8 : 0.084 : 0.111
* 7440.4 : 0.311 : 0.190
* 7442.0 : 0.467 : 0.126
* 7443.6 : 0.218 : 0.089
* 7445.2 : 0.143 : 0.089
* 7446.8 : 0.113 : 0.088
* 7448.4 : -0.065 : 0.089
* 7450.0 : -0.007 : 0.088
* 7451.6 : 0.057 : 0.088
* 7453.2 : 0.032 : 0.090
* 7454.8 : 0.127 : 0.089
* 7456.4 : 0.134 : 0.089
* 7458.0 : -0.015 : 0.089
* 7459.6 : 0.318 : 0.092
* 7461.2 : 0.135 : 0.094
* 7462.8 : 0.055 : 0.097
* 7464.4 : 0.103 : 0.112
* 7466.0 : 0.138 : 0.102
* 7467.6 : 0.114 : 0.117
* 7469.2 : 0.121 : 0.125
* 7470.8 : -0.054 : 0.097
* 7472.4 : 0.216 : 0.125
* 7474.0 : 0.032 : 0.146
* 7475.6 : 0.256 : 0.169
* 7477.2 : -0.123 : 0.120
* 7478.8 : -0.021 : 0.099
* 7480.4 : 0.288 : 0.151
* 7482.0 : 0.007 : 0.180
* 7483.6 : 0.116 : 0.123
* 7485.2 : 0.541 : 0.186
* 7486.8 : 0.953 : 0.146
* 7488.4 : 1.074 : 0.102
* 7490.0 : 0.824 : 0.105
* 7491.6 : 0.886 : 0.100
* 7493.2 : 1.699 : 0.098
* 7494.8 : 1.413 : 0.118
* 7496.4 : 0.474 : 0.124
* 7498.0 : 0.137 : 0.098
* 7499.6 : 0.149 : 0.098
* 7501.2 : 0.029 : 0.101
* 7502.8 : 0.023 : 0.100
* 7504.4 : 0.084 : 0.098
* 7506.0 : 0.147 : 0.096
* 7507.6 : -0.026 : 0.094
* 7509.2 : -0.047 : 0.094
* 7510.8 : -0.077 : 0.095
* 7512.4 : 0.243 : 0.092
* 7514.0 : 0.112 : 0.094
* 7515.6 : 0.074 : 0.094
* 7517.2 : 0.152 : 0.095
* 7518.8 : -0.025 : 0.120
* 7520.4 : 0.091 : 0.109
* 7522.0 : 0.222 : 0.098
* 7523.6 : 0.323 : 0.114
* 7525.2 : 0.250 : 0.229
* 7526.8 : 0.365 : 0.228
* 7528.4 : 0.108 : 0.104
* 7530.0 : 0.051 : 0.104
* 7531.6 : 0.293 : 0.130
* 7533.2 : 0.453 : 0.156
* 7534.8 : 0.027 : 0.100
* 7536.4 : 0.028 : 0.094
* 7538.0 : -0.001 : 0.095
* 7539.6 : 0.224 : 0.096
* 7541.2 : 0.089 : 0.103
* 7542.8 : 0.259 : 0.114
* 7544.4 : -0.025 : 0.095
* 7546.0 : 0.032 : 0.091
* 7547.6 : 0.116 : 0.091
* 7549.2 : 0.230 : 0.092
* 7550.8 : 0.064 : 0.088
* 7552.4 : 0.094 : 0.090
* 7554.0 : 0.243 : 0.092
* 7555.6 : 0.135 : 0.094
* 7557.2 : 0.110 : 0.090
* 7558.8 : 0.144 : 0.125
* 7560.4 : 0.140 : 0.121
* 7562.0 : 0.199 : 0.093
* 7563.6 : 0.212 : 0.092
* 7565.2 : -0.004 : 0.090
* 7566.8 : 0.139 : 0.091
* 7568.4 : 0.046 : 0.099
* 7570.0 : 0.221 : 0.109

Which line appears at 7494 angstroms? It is [O II]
